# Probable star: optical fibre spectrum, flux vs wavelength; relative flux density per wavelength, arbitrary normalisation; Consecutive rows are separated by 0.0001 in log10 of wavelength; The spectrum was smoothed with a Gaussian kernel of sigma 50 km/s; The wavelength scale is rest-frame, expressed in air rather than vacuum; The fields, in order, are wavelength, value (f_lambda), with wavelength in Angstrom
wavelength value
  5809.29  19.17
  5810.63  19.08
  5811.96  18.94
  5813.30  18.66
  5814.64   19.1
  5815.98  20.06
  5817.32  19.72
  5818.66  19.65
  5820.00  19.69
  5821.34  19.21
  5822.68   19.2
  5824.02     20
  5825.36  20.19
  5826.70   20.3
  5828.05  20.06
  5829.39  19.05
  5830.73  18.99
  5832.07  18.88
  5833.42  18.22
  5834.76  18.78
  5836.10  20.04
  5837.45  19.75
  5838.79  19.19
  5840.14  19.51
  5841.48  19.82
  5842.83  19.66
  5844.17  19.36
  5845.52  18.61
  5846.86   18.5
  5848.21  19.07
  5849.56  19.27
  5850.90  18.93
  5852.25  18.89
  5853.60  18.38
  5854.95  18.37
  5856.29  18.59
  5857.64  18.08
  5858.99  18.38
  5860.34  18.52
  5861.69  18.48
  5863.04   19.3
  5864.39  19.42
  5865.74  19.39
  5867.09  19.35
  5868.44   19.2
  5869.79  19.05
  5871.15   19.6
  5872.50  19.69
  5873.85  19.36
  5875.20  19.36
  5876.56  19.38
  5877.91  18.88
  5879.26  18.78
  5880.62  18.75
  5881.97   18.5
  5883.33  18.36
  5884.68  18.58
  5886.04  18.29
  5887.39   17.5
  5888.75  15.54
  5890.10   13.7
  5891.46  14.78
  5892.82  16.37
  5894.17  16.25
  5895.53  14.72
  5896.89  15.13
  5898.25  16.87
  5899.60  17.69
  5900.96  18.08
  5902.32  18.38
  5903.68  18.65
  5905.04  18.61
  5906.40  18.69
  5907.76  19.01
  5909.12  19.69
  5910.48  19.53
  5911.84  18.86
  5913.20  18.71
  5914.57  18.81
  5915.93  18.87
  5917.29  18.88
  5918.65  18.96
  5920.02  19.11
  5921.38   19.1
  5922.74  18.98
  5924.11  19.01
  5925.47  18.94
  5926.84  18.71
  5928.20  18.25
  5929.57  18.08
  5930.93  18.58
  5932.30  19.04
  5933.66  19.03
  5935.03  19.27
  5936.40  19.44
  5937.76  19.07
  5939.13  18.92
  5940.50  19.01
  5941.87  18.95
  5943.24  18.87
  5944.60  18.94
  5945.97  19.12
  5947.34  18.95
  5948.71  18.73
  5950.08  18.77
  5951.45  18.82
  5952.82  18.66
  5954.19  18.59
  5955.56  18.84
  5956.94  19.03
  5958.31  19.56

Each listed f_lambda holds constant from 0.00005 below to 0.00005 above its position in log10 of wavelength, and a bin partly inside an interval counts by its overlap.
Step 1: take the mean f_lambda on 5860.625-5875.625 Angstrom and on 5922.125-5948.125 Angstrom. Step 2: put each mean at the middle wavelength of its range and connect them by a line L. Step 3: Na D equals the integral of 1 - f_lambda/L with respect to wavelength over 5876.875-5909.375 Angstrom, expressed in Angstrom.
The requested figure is 2.8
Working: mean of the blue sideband 19.3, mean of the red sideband 18.9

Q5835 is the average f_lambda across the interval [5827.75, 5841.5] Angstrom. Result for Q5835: 19.3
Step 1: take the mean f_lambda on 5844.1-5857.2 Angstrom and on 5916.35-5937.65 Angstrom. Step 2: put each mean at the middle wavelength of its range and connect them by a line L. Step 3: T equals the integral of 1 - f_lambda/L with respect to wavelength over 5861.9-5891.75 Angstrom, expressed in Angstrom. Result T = 0.6 Angstrom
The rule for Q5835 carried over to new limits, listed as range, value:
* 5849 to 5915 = 18.3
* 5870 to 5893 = 18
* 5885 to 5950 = 18.2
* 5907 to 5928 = 19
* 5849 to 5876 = 19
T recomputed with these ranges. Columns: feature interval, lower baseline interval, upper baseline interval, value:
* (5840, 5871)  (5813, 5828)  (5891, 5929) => 0.2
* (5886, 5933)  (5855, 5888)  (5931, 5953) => 2.4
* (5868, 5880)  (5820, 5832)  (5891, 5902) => -1.3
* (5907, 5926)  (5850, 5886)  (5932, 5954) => -0.1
